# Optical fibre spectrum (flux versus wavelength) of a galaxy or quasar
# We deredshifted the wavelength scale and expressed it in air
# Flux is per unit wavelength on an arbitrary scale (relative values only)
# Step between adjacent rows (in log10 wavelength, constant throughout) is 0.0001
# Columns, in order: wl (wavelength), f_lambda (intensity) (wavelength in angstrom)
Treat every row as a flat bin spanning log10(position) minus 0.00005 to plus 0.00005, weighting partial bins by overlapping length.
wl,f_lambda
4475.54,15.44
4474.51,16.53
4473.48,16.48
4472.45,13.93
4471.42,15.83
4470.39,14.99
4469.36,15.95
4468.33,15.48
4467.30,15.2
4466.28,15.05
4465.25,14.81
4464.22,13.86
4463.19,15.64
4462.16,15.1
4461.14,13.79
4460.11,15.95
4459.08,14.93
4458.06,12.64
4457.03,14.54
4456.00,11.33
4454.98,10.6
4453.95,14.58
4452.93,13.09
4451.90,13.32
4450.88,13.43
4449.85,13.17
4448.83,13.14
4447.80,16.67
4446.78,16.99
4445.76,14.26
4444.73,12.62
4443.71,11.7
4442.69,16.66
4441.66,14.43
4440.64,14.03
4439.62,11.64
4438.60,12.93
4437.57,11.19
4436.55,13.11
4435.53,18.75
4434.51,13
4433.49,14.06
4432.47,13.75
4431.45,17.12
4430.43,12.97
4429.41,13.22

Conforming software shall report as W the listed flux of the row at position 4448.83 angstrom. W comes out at 13.14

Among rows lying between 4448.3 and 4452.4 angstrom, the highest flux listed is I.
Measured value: 13.43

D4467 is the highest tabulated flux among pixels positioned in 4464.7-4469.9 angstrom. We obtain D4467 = 15.95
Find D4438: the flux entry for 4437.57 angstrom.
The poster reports 11.19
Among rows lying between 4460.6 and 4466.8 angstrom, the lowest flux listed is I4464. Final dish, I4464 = 13.79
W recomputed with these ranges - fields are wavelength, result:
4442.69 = 16.66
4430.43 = 12.97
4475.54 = 15.44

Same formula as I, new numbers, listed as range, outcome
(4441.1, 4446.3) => 16.66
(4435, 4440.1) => 18.75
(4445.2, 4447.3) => 16.99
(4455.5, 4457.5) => 14.54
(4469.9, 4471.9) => 15.83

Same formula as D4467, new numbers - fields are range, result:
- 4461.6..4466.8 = 15.64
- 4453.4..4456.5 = 14.58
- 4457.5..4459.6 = 14.93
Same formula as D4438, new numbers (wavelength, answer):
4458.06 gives 12.64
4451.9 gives 13.32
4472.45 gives 13.93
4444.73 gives 12.62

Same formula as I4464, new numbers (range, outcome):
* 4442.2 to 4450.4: 11.7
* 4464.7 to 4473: 13.93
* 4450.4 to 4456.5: 10.6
